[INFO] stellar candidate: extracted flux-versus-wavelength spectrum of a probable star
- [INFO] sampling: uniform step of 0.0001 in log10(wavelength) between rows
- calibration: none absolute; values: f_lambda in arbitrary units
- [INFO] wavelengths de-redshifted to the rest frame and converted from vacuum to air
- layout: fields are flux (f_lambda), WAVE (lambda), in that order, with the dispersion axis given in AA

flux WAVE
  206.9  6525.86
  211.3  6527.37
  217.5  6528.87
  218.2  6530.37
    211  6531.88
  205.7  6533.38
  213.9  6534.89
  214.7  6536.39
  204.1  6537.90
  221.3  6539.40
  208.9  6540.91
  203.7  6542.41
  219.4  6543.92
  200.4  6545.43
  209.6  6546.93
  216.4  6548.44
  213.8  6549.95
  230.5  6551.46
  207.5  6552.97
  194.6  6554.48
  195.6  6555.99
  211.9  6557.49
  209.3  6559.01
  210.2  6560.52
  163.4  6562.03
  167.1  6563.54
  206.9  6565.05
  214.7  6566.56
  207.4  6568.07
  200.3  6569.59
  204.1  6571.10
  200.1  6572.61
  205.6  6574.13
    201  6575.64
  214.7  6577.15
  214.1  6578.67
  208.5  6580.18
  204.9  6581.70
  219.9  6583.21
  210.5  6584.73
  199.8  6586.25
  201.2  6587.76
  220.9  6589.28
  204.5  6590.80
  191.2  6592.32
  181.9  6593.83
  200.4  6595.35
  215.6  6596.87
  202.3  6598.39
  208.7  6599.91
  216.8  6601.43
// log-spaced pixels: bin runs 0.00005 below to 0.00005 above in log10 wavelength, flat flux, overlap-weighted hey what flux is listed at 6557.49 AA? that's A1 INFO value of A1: 211.9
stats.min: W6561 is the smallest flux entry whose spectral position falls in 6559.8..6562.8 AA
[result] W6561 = 163.4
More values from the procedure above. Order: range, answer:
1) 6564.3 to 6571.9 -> 200.3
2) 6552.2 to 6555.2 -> 194.6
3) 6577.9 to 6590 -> 199.8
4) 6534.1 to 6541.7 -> 204.1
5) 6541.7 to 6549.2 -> 200.4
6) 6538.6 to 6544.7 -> 203.7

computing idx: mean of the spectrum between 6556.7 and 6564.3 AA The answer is 192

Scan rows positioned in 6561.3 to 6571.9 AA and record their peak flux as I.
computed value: 214.7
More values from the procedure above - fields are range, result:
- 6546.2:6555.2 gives 230.5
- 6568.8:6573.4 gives 204.1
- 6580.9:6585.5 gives 219.9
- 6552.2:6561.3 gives 211.9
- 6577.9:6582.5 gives 214.1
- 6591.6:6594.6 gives 191.2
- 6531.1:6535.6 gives 213.9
